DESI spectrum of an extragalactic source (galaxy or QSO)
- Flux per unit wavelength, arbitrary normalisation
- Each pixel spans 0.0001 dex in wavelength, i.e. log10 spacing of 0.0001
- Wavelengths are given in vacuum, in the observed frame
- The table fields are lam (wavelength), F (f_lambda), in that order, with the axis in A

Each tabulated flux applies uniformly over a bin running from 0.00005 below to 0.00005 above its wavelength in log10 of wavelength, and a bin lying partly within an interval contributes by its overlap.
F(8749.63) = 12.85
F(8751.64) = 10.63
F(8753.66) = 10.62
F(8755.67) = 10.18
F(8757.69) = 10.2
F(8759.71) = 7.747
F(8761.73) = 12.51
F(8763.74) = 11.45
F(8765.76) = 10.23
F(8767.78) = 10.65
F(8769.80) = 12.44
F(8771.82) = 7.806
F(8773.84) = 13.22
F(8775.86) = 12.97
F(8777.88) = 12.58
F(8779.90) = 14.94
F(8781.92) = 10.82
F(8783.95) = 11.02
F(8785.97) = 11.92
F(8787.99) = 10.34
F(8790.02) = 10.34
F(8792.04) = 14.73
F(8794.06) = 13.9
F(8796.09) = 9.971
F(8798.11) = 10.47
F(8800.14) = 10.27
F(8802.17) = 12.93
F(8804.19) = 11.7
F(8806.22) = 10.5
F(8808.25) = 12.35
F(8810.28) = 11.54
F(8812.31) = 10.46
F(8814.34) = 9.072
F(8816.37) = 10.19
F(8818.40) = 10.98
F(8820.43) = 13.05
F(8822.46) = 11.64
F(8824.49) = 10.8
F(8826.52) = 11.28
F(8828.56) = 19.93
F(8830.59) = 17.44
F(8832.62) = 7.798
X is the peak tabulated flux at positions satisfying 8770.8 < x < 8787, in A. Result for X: 14.94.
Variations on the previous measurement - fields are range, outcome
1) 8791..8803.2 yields 14.73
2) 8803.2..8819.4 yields 12.35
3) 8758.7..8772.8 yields 12.51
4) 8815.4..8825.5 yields 13.05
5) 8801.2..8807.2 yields 12.93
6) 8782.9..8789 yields 11.92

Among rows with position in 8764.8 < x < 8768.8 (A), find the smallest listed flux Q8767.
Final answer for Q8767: 10.23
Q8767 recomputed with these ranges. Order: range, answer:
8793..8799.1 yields 9.971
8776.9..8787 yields 10.82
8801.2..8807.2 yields 10.5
